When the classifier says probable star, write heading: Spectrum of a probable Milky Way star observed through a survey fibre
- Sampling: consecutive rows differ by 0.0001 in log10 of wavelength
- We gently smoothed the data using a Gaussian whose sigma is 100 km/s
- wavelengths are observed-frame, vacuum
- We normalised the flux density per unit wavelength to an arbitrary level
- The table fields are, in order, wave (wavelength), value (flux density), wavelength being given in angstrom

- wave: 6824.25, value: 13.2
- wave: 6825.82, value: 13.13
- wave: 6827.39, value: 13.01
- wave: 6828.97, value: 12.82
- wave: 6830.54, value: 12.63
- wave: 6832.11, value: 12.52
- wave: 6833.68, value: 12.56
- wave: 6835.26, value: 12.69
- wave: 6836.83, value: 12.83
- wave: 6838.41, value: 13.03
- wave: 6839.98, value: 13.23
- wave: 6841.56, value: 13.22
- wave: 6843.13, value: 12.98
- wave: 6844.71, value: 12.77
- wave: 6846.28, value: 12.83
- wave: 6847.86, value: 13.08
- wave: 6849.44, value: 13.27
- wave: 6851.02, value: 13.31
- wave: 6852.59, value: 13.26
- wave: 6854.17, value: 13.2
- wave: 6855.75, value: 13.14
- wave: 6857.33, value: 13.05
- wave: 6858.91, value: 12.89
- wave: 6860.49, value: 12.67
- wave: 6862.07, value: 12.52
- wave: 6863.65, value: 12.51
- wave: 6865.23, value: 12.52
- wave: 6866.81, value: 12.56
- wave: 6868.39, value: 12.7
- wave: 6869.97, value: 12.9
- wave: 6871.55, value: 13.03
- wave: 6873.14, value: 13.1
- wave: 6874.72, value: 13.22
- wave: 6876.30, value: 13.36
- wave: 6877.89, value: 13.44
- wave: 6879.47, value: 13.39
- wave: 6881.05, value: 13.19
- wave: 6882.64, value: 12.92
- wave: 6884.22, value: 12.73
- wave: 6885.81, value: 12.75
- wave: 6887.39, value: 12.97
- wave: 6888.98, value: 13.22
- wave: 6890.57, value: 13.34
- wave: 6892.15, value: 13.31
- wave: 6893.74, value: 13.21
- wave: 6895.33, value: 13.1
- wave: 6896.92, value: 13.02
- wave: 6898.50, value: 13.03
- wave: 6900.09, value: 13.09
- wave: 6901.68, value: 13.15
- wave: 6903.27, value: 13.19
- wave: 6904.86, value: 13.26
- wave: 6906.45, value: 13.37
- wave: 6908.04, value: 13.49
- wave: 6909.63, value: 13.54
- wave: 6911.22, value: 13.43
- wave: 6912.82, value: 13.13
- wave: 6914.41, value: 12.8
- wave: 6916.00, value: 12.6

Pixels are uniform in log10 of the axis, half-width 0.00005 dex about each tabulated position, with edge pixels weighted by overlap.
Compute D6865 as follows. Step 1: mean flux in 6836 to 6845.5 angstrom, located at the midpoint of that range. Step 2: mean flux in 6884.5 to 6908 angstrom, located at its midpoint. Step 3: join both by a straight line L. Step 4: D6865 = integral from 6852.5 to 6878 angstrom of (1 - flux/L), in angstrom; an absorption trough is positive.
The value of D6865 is 0.3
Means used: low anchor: 13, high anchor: 13.1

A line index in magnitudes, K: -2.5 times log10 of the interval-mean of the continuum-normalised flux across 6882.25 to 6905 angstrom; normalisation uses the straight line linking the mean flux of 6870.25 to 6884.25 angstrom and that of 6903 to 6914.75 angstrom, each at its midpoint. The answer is 0.01 mag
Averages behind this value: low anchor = 13.2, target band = 13.1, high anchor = 13.3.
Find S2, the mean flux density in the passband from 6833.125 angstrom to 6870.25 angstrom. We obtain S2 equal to 12.9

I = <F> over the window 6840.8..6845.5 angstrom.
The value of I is 13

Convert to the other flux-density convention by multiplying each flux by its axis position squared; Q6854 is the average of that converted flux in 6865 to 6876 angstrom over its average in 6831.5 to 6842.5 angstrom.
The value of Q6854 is 1.0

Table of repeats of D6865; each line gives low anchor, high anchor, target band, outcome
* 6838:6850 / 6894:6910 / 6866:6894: 0.2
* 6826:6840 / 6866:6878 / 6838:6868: -0.1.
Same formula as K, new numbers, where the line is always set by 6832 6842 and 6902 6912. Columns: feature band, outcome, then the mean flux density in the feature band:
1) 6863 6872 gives 0.03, 12.7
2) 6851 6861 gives -0.01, 13.1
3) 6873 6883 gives -0.01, 13.3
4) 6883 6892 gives 0.02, 13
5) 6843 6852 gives -0.01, 13.1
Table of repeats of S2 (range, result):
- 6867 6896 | 13.1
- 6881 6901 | 13.1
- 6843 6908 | 13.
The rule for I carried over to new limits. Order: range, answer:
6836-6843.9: 13.1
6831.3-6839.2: 12.7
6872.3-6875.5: 13.1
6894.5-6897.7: 13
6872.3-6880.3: 13.3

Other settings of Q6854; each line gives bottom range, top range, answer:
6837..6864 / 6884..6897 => 1.02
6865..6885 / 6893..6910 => 1.02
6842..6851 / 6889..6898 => 1.03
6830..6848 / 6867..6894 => 1.03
